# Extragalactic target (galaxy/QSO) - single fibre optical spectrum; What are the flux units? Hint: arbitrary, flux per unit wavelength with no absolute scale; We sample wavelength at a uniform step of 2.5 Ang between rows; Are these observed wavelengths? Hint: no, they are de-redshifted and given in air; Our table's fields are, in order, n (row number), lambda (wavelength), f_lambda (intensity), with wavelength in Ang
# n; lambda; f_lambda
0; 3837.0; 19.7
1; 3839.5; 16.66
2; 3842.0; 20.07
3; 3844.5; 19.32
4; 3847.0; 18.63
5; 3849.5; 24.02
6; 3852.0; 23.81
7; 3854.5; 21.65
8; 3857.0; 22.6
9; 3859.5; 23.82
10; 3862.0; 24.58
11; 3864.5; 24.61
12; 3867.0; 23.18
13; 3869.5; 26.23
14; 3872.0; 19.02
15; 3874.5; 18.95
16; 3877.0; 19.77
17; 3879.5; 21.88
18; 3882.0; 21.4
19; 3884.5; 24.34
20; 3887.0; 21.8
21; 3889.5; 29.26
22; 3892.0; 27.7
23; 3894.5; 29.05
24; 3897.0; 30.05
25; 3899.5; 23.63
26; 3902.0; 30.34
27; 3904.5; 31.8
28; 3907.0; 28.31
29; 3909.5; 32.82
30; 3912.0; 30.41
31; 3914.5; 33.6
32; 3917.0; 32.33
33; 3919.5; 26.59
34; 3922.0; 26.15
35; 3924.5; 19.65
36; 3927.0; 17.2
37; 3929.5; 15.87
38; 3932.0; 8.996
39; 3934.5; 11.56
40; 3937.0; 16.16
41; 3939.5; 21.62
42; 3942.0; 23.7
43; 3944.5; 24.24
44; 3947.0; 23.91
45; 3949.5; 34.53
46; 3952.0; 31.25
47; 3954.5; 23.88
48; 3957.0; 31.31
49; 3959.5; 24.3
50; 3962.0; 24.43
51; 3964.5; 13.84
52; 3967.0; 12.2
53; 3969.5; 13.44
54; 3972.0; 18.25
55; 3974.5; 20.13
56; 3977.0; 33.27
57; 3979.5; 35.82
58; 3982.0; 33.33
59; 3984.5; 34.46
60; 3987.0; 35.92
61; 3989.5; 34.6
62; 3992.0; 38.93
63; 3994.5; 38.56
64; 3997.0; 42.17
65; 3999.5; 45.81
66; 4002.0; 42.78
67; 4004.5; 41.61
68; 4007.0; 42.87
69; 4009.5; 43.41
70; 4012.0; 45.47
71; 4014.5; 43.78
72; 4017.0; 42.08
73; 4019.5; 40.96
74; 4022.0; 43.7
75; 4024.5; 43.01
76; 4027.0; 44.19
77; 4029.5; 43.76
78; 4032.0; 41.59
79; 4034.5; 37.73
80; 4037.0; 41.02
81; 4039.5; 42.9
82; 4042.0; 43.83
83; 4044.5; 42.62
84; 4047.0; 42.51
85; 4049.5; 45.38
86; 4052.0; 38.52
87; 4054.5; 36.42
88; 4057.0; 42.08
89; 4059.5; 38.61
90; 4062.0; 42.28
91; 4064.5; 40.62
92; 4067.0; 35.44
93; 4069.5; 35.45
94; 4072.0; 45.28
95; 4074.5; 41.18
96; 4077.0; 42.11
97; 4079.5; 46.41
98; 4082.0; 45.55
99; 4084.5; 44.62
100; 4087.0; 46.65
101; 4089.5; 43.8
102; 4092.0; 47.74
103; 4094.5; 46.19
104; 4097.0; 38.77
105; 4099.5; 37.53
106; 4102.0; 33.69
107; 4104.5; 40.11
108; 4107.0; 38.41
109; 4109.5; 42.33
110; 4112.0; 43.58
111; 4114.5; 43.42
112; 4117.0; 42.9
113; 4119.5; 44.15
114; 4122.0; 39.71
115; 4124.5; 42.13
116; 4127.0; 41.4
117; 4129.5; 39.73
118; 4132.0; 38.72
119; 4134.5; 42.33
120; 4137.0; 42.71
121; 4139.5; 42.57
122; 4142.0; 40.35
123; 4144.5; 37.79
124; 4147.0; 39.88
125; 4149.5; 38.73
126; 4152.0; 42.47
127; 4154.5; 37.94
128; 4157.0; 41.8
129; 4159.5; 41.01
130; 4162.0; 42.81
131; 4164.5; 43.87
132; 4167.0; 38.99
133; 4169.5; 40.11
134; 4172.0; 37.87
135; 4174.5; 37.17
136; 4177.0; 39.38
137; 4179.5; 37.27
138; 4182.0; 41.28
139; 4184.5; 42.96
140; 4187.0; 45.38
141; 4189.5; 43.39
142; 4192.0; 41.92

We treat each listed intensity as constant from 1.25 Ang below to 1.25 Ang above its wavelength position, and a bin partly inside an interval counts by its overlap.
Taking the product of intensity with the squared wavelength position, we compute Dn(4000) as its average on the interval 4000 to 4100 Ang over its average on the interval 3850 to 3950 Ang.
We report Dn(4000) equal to 1.89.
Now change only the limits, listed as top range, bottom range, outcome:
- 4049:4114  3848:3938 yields 1.90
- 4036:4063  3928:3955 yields 2.05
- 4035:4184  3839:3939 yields 1.96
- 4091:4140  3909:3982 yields 1.91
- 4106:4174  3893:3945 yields 1.87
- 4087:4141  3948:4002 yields 1.49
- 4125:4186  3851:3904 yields 1.91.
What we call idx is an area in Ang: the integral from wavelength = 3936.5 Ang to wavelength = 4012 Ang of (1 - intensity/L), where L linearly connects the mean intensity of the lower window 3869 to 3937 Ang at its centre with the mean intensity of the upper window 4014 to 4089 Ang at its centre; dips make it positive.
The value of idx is 6.3 Ang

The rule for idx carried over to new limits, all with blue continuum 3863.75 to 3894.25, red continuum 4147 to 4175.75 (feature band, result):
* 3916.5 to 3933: 3.4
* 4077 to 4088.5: -3.2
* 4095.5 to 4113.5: -1.2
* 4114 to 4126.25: -1.5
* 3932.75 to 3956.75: 3.4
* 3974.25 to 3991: -2.1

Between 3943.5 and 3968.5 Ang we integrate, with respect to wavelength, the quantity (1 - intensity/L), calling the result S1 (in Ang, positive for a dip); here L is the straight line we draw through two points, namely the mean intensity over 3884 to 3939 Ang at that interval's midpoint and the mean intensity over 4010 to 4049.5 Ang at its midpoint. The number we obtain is 5.63 Ang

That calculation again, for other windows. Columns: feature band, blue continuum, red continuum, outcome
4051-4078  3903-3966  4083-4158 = -2.6 Ang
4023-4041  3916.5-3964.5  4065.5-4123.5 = -4.2 Ang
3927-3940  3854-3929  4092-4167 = 6.2 Ang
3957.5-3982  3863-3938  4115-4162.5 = 5.5 Ang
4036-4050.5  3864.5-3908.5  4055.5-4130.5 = -2.0 Ang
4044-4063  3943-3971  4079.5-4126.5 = -2.7 Ang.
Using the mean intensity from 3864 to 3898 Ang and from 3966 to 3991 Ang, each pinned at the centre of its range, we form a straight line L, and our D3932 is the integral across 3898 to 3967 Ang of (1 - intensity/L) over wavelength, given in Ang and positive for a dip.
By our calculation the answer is 3.8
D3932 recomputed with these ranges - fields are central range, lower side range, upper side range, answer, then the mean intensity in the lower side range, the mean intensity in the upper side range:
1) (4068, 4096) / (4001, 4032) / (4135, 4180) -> -1.5 Ang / 43.1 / 40.2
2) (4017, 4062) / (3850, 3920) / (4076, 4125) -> -4.8 Ang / 25.8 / 42.5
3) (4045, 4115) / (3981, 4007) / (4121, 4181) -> -3.3 Ang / 39.1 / 40.3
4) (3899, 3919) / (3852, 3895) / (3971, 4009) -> -2.3 Ang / 23.4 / 36.2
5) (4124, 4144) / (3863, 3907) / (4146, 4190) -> -1.2 Ang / 25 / 40.6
